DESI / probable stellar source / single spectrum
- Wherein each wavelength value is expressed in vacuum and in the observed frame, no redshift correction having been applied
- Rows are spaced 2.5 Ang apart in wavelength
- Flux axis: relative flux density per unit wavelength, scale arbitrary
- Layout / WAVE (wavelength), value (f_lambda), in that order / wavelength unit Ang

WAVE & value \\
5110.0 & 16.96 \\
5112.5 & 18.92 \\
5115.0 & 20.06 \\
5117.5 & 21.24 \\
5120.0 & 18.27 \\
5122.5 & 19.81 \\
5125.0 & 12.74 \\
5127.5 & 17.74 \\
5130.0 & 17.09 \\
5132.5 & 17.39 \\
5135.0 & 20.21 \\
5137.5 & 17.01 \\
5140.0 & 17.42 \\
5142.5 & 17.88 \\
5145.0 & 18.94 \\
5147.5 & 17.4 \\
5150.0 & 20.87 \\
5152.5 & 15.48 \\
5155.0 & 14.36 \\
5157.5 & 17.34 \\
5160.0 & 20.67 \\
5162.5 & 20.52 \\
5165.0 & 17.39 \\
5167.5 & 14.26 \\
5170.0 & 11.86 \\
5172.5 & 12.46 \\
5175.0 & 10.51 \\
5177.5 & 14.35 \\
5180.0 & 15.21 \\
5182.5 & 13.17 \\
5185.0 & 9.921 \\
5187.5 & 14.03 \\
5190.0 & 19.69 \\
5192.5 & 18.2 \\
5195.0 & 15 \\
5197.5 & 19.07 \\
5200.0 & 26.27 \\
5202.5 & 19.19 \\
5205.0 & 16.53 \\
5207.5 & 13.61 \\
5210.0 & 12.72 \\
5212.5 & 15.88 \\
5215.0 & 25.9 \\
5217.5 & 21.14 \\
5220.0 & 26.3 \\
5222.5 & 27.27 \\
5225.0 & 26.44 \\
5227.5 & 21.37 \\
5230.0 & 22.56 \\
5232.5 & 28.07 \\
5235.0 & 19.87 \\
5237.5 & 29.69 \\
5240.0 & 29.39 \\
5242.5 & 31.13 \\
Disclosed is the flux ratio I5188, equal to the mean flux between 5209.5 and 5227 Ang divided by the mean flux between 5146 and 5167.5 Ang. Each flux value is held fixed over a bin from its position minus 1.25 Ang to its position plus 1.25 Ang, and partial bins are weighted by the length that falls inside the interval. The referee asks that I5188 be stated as 1.3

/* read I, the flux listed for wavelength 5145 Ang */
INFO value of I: 18.94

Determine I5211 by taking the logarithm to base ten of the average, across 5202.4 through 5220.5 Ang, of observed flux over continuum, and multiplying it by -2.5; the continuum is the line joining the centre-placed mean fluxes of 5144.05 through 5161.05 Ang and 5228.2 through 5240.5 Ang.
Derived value 0.25 mag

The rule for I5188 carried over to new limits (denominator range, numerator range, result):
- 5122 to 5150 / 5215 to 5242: 1.44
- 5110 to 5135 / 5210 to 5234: 1.28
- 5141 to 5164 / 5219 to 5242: 1.42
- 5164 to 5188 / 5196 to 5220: 1.45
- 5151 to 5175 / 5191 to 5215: 1.13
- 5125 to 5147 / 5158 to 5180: 0.87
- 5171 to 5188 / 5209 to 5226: 1.75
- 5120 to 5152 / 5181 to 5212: 0.92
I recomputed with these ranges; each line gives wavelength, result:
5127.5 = 17.74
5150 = 20.87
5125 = 12.74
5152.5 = 15.48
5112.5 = 18.92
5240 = 29.39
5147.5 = 17.4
